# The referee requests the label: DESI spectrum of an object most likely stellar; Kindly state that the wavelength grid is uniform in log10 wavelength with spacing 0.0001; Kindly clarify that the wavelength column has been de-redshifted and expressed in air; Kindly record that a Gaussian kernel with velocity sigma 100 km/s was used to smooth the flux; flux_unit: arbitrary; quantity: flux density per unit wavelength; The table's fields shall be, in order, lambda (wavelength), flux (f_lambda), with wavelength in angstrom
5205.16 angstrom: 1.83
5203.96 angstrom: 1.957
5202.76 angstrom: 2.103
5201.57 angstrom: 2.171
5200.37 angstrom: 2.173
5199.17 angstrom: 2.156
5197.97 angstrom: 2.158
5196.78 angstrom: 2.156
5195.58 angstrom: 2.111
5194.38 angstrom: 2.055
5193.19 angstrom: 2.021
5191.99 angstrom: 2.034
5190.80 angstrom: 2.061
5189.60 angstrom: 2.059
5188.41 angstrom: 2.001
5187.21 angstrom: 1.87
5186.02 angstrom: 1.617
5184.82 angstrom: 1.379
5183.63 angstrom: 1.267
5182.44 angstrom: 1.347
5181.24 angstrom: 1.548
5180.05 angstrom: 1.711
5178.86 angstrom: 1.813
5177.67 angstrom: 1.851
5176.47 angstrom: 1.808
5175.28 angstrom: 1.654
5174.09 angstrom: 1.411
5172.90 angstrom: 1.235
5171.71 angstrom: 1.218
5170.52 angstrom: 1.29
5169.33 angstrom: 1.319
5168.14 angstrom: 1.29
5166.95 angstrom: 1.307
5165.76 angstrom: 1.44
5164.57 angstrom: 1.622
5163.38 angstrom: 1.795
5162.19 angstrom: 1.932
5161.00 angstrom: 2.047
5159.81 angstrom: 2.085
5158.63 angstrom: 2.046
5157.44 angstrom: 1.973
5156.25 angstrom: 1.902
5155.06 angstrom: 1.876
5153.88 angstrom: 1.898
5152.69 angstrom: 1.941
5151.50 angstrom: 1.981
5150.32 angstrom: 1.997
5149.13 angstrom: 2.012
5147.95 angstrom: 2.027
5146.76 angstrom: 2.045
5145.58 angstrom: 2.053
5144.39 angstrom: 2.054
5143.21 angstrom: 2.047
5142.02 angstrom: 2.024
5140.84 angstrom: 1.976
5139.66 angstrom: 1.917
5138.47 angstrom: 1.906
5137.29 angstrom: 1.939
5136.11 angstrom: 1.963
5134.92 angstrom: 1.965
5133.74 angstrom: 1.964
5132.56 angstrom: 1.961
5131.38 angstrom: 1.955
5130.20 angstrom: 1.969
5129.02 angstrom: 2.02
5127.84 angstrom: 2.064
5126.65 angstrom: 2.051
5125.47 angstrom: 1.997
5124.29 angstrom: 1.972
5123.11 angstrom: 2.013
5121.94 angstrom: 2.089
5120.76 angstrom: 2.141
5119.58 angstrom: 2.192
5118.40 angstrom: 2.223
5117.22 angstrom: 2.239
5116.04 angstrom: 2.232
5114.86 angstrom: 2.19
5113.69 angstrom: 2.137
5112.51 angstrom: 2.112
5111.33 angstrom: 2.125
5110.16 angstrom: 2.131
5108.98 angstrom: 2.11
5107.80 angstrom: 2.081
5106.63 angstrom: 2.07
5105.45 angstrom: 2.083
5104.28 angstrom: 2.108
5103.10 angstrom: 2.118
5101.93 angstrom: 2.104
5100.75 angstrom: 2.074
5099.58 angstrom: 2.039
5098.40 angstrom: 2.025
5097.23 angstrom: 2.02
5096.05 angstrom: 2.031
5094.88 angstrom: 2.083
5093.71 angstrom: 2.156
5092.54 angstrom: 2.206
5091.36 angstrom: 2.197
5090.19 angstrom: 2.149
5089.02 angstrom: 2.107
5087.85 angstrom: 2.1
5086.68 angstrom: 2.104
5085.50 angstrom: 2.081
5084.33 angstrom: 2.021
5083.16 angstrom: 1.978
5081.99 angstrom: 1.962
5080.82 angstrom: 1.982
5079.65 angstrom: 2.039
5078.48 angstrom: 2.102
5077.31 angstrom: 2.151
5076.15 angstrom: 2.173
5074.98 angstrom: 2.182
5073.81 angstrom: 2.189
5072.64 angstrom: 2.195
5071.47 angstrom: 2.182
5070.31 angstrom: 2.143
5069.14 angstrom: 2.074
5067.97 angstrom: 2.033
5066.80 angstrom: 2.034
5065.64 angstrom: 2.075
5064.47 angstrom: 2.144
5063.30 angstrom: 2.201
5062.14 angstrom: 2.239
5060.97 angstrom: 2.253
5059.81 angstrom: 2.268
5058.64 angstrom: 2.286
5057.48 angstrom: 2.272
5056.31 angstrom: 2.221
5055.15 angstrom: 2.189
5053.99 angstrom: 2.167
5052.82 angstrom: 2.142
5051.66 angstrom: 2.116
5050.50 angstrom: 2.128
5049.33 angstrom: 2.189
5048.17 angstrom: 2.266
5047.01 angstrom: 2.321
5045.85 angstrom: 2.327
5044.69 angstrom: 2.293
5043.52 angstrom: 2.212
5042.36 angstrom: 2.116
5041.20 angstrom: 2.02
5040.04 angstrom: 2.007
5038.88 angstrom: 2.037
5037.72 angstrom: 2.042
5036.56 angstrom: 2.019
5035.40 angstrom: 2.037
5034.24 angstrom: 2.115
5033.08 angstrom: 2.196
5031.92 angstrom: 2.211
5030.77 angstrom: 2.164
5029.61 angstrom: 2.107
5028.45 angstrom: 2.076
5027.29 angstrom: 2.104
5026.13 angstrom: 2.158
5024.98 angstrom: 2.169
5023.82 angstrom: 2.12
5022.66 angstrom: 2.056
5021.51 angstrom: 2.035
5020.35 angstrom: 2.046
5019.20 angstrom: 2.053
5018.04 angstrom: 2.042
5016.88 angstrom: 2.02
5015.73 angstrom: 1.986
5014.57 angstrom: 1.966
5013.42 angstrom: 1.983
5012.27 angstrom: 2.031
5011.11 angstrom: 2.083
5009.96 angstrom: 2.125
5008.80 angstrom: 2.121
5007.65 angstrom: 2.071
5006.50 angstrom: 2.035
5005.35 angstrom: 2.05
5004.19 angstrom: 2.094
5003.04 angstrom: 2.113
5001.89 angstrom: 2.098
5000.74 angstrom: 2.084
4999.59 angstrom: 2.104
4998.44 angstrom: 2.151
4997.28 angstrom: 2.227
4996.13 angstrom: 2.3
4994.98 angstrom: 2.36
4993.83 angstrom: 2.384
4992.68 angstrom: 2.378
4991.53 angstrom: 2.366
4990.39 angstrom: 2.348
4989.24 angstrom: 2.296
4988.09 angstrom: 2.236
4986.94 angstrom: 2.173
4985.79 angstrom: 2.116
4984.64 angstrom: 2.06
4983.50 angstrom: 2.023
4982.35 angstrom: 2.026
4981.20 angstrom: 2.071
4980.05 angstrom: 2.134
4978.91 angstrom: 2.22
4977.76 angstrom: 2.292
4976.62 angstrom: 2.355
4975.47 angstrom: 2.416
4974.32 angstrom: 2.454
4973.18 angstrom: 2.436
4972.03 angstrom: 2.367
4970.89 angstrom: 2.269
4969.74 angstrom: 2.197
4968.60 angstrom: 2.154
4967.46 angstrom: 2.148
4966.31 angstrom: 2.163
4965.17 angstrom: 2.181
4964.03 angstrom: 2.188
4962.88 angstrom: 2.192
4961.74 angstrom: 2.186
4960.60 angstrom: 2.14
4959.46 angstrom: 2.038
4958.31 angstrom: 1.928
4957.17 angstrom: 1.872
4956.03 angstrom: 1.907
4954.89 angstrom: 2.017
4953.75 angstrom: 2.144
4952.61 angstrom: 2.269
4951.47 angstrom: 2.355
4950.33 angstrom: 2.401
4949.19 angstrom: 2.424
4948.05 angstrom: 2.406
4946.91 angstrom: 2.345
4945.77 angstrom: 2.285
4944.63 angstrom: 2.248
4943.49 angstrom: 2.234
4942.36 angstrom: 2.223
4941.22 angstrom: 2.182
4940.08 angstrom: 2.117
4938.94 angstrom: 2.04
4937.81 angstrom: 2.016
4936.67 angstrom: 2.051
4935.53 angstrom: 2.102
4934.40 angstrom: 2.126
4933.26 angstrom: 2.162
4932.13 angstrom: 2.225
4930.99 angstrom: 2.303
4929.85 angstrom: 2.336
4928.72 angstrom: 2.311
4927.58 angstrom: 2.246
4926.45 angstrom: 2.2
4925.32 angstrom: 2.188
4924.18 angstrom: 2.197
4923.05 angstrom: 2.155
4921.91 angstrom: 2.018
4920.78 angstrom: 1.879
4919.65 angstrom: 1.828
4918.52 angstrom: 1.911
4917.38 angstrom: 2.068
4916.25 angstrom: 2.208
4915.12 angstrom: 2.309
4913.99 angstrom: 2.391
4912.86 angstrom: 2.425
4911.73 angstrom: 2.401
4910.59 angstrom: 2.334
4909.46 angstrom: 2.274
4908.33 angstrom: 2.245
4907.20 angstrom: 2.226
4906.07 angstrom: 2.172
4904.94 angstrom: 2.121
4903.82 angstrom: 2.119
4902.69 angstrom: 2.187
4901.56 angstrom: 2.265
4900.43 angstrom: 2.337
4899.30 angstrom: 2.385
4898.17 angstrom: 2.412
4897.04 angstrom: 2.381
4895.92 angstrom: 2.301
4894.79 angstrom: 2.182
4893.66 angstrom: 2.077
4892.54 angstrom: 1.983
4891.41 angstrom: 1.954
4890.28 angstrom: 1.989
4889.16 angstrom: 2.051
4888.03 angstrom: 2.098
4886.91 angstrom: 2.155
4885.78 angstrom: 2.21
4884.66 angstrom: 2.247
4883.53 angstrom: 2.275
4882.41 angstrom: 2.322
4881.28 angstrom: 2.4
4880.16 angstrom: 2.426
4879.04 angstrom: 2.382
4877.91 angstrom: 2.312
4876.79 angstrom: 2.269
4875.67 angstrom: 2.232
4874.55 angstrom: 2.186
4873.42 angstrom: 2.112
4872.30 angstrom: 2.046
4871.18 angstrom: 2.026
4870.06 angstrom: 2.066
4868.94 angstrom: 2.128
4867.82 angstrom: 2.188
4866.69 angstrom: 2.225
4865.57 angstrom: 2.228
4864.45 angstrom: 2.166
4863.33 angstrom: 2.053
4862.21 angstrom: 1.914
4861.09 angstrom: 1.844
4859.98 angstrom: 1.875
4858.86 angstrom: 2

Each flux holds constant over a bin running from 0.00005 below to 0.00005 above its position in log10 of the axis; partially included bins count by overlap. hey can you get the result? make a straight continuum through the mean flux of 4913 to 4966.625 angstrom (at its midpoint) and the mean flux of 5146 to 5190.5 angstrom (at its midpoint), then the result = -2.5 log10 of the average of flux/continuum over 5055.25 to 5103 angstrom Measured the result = -0.12 mag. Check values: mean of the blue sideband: 2.17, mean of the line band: 2.12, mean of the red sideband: 1.72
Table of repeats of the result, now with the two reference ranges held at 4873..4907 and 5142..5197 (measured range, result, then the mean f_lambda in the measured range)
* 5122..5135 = -0.08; 2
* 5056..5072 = -0.12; 2.17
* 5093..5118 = -0.12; 2.11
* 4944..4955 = -0.08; 2.3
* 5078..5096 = -0.09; 2.08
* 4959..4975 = -0.06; 2.23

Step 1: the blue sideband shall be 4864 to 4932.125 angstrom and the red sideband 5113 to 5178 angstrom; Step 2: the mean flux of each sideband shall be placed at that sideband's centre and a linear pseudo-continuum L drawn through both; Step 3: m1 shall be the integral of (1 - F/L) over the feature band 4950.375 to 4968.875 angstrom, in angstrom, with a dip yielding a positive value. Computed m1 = 0.0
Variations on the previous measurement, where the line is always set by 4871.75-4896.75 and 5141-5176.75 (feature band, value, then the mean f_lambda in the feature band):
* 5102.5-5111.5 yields -1.2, 2.1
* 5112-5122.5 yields -1.9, 2.17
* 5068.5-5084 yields -1.6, 2.1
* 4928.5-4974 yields -2.2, 2.19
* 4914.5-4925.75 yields 0.3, 2.08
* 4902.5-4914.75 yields -0.6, 2.27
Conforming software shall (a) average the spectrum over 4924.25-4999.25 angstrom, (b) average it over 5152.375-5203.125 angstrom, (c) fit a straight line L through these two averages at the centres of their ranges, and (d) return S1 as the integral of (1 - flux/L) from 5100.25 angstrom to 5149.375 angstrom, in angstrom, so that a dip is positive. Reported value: -4.44 angstrom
